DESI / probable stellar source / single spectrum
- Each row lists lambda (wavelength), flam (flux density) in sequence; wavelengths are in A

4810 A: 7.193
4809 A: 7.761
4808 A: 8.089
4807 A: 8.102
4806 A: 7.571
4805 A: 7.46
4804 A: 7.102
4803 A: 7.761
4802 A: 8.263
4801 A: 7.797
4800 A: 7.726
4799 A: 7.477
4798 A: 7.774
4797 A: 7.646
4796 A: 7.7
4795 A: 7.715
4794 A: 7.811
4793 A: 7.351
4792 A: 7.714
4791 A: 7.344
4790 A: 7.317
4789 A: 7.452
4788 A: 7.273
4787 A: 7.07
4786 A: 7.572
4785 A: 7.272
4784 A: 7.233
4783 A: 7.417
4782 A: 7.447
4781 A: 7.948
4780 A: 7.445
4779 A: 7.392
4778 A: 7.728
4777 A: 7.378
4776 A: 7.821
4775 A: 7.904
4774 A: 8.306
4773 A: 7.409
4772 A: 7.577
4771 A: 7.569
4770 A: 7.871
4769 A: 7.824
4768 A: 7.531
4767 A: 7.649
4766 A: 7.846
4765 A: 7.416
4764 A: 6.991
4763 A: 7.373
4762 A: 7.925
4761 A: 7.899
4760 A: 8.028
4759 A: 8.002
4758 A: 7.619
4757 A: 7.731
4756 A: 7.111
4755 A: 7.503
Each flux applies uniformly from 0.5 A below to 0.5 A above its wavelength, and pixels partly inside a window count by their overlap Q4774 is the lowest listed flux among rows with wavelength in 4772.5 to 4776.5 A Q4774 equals 7.409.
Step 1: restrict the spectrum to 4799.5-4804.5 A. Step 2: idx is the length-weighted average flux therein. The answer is 7.73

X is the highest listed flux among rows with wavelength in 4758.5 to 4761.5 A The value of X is 8.028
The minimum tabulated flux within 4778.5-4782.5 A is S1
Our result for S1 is 7.392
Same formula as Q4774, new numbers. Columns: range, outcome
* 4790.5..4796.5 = 7.344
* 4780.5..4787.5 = 7.07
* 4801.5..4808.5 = 7.102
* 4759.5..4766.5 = 6.991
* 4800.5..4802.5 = 7.797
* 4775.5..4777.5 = 7.378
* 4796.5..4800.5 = 7.477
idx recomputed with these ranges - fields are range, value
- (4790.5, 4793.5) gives 7.47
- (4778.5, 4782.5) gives 7.56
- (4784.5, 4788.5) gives 7.3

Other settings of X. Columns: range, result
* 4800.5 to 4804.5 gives 8.263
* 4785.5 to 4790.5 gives 7.572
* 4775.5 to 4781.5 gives 7.948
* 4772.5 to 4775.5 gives 8.306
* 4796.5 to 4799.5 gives 7.774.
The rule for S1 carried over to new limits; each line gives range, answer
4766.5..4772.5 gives 7.531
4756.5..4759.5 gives 7.619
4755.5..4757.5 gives 7.111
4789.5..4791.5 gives 7.317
